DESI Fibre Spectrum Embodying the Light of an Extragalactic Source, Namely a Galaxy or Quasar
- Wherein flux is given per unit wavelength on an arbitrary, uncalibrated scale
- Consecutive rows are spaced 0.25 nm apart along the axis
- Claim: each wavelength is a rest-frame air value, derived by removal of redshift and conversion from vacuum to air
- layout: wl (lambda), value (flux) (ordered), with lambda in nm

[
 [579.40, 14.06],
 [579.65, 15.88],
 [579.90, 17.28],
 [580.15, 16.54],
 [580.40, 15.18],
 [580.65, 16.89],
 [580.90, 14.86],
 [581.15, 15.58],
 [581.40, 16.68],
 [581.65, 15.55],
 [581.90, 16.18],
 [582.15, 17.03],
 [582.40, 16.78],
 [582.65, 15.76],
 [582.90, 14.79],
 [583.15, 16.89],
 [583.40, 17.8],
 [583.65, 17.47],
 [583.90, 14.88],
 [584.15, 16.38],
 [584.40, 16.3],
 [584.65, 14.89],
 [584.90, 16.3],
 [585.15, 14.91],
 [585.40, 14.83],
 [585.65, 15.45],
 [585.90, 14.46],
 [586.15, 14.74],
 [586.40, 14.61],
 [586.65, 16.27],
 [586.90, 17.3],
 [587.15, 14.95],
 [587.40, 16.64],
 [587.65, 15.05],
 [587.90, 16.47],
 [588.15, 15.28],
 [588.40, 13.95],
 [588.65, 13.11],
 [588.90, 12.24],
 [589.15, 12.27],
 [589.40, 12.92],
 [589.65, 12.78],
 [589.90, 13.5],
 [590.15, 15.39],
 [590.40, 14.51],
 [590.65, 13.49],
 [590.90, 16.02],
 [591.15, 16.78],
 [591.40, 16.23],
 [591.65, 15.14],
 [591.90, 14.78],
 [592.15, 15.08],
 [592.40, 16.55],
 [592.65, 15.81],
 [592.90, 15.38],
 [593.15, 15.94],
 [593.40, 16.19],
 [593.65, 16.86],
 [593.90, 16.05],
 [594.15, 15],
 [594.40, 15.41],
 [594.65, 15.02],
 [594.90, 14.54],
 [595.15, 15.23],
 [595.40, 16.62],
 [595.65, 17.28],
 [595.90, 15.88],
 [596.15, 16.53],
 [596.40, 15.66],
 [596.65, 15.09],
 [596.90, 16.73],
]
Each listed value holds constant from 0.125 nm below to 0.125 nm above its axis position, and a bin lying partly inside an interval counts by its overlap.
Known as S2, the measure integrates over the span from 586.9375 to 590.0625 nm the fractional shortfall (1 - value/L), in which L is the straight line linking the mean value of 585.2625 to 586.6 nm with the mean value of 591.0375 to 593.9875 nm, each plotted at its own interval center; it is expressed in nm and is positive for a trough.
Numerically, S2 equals 0.22 nm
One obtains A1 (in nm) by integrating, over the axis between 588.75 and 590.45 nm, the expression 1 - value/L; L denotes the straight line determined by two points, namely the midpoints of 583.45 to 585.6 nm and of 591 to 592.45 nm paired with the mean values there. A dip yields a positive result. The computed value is 0.26 nm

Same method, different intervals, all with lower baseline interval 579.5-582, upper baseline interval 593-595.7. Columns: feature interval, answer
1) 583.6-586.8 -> 0.10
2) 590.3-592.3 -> 0.07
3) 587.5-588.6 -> 0.06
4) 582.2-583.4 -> -0.02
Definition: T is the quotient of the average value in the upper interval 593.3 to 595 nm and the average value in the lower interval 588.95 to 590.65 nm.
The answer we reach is 1.15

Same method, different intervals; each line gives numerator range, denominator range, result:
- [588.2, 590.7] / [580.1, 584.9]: 0.84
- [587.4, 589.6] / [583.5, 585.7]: 0.89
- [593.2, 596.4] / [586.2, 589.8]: 1.09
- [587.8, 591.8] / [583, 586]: 0.90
